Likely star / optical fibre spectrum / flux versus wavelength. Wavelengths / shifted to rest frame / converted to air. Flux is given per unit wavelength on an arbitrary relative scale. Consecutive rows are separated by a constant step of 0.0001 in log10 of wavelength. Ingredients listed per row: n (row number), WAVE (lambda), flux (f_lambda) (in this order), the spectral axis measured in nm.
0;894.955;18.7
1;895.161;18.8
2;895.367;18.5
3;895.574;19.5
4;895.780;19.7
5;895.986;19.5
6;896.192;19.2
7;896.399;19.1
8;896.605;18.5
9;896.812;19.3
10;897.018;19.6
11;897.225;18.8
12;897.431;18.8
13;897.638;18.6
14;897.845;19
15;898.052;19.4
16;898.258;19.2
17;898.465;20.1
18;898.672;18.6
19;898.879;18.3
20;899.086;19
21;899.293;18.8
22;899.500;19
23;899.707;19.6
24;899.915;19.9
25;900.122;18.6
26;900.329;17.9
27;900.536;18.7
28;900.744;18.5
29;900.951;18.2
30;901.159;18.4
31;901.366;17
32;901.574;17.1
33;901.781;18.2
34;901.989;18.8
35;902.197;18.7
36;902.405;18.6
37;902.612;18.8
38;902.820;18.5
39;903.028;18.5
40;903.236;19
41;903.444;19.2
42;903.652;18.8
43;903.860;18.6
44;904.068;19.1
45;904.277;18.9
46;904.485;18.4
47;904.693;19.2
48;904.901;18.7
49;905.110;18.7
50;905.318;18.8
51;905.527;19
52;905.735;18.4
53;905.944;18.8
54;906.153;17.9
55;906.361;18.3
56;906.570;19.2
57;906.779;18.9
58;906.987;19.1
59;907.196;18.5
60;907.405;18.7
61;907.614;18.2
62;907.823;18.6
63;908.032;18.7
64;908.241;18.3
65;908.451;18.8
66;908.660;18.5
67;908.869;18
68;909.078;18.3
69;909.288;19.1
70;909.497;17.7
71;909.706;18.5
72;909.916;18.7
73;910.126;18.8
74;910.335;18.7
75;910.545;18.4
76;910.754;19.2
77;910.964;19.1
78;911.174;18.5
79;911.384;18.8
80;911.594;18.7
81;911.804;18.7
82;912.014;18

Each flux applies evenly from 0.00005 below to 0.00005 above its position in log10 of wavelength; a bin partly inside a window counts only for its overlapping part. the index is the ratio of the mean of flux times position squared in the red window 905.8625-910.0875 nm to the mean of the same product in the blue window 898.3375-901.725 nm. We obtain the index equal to 1.01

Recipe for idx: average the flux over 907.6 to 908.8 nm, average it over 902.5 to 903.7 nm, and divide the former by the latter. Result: 1.0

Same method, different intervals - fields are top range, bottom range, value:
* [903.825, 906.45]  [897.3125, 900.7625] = 0.99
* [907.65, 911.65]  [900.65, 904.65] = 1.00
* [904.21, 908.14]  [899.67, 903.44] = 1.01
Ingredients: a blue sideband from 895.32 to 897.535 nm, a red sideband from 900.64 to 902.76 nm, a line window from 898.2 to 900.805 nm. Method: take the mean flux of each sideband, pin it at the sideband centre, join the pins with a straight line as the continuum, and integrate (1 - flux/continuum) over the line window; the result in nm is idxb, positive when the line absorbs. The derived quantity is -0.05 nm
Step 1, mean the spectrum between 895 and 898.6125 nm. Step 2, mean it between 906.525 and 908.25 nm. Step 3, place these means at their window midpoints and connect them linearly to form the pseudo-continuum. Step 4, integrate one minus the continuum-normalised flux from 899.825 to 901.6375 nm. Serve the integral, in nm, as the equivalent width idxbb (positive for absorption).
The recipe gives 0.07 nm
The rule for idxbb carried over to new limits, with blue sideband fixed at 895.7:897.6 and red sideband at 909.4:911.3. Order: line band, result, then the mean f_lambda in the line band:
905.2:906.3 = 0.01 nm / 18.6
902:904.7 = 0.02 nm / 18.8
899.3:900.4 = 0.00 nm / 19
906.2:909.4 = 0.02 nm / 18.6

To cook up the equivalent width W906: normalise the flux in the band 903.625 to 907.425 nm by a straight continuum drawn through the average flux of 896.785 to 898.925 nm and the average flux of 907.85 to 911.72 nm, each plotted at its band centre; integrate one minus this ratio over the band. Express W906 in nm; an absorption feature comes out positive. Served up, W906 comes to 0.01 nm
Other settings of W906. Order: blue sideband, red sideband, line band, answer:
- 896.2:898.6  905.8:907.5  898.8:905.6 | 0.08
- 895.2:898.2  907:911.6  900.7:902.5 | 0.07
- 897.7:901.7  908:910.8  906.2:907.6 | -0.01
